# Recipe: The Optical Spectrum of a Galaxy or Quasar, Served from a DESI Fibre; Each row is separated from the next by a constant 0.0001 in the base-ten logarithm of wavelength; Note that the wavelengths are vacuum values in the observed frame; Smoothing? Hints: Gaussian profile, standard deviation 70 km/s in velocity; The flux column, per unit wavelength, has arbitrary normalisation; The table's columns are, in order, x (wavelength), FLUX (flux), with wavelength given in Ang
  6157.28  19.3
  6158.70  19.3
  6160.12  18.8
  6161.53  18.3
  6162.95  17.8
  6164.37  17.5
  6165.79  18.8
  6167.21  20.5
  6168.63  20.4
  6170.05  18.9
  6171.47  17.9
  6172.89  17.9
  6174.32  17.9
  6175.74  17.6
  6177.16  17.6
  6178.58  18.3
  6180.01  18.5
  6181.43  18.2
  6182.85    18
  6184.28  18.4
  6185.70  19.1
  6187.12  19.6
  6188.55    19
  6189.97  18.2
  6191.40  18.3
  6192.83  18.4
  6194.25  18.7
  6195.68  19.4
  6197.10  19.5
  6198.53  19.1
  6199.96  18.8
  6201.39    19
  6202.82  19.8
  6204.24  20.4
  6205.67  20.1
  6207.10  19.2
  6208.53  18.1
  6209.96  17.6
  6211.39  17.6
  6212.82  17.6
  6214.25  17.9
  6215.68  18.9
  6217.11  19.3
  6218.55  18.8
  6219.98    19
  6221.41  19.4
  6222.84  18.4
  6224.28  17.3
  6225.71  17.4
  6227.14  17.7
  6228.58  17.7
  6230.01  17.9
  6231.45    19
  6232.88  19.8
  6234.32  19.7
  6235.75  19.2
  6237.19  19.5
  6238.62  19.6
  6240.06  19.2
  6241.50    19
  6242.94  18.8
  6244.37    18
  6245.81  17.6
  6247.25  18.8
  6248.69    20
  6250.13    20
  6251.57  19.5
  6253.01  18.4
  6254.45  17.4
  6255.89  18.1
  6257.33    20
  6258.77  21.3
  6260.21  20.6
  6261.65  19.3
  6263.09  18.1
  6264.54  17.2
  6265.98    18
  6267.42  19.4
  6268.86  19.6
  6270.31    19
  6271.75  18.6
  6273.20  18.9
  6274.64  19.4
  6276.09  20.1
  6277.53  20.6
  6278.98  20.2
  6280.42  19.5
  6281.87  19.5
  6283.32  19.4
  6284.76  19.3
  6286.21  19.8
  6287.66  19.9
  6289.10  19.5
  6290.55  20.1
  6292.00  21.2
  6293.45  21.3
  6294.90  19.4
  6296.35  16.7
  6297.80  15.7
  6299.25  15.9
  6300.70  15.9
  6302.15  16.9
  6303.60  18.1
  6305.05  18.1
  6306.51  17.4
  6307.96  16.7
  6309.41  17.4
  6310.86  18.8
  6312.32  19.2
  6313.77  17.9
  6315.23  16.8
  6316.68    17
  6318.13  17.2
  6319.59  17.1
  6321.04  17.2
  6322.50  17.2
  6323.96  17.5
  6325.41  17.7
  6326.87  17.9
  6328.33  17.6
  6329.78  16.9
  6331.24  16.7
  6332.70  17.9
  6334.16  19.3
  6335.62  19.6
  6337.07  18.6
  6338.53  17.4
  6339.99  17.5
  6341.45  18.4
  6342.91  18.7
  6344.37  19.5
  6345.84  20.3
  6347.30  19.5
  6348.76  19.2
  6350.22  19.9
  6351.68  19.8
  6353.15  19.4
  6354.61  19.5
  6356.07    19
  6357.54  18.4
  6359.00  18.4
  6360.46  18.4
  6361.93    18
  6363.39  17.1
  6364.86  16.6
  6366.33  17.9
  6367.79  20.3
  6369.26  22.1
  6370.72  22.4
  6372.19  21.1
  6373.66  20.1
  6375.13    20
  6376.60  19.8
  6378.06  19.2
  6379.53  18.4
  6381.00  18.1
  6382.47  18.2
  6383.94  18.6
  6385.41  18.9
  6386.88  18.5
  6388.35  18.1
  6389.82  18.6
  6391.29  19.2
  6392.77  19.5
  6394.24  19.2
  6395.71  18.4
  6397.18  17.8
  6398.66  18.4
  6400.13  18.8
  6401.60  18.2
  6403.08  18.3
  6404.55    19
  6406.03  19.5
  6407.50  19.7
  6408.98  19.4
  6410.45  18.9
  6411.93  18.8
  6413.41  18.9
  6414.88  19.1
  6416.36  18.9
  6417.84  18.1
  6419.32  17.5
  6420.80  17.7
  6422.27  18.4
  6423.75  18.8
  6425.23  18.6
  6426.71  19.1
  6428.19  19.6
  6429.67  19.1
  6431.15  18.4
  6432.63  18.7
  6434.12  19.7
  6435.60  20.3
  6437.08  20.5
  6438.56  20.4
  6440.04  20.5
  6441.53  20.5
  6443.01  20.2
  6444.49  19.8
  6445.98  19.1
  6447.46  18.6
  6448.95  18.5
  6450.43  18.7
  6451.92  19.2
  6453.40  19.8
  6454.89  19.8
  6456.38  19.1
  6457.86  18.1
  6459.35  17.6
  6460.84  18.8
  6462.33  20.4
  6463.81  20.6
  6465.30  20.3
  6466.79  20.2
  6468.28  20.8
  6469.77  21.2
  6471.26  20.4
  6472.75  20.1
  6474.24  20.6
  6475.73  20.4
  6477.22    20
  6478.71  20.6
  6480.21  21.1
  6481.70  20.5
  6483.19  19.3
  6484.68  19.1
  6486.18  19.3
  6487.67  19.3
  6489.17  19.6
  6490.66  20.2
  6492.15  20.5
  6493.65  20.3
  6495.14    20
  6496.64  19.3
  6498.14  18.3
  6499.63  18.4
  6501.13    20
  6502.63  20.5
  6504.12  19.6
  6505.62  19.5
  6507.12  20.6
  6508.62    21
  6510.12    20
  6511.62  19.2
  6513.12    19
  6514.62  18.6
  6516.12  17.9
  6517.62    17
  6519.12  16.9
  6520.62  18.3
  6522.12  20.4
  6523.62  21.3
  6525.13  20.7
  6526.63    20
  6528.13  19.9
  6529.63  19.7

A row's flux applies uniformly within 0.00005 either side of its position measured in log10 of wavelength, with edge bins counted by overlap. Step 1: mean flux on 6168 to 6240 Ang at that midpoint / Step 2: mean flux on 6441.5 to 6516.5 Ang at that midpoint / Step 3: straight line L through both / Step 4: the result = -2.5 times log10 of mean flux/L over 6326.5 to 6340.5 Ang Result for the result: 0.07 mag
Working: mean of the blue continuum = 18.7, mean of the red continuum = 19.7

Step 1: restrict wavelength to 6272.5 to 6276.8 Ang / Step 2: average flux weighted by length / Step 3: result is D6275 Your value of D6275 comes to 19.5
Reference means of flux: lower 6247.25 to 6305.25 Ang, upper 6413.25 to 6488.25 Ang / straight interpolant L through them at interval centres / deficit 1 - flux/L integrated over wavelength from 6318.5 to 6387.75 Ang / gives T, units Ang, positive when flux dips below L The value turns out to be 1.9 Ang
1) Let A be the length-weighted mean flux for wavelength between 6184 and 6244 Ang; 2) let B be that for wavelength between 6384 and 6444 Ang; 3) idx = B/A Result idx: 1.01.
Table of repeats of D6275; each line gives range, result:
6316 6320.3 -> 17.1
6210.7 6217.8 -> 18.3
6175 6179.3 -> 17.8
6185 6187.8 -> 19.4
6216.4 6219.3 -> 19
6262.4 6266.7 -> 17.8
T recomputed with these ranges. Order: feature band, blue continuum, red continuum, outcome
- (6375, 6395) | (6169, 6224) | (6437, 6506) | 0.6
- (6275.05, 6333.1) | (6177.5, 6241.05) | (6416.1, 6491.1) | 2.5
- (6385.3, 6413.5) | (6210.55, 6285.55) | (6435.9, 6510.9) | 1.1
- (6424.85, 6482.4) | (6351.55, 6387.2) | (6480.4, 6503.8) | -0.7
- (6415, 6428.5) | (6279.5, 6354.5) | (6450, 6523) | 0.4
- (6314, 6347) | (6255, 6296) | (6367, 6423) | 2.3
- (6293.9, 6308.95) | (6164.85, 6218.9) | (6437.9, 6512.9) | 1.5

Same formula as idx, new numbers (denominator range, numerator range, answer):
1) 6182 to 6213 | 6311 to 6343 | 0.94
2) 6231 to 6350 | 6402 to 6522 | 1.04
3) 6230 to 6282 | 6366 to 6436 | 0.99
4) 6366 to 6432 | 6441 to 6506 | 1.04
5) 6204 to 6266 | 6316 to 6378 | 0.99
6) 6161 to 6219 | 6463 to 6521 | 1.06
